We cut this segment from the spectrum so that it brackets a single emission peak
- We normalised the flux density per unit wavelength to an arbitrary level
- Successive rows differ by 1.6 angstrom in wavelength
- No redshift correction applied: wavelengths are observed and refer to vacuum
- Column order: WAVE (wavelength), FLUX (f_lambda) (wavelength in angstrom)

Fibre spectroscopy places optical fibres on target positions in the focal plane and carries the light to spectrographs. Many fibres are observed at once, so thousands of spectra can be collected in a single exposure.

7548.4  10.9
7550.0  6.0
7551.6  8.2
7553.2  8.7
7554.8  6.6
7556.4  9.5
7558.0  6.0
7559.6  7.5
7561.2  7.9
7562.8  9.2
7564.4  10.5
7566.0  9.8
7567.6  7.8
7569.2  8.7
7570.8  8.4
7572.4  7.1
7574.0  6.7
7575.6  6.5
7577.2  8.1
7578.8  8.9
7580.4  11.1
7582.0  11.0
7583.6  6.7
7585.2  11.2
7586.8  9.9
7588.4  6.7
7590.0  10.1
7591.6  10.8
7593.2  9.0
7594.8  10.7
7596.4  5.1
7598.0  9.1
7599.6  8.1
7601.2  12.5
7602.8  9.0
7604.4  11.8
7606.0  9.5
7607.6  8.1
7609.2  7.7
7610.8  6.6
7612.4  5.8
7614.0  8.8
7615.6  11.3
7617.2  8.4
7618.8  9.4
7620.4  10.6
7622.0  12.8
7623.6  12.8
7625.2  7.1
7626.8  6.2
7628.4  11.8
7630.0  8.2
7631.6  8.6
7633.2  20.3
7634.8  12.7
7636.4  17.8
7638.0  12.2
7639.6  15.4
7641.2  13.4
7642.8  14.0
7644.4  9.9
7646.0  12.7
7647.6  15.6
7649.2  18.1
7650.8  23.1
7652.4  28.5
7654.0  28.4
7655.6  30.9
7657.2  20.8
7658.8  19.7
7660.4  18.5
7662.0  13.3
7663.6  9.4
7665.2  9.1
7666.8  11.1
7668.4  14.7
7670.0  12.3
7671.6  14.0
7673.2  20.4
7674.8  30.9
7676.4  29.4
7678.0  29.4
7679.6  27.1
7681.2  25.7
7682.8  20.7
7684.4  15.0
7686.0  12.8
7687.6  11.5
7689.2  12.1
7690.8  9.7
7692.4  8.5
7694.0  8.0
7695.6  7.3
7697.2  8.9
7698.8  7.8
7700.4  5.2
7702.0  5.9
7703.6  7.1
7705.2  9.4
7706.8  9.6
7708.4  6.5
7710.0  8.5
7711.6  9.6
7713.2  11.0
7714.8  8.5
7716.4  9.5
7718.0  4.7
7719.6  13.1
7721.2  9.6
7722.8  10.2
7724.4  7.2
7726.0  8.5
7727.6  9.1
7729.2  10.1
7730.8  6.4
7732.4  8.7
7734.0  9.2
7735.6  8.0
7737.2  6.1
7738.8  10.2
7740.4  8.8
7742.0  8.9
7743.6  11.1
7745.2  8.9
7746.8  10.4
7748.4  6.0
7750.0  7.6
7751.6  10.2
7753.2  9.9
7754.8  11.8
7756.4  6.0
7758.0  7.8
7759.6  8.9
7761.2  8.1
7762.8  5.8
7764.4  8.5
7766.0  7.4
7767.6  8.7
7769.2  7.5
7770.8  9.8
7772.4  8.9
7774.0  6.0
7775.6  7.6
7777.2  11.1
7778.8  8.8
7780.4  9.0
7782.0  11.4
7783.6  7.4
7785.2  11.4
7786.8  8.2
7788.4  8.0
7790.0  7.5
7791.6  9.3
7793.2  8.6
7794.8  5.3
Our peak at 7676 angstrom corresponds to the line [N II] 6583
